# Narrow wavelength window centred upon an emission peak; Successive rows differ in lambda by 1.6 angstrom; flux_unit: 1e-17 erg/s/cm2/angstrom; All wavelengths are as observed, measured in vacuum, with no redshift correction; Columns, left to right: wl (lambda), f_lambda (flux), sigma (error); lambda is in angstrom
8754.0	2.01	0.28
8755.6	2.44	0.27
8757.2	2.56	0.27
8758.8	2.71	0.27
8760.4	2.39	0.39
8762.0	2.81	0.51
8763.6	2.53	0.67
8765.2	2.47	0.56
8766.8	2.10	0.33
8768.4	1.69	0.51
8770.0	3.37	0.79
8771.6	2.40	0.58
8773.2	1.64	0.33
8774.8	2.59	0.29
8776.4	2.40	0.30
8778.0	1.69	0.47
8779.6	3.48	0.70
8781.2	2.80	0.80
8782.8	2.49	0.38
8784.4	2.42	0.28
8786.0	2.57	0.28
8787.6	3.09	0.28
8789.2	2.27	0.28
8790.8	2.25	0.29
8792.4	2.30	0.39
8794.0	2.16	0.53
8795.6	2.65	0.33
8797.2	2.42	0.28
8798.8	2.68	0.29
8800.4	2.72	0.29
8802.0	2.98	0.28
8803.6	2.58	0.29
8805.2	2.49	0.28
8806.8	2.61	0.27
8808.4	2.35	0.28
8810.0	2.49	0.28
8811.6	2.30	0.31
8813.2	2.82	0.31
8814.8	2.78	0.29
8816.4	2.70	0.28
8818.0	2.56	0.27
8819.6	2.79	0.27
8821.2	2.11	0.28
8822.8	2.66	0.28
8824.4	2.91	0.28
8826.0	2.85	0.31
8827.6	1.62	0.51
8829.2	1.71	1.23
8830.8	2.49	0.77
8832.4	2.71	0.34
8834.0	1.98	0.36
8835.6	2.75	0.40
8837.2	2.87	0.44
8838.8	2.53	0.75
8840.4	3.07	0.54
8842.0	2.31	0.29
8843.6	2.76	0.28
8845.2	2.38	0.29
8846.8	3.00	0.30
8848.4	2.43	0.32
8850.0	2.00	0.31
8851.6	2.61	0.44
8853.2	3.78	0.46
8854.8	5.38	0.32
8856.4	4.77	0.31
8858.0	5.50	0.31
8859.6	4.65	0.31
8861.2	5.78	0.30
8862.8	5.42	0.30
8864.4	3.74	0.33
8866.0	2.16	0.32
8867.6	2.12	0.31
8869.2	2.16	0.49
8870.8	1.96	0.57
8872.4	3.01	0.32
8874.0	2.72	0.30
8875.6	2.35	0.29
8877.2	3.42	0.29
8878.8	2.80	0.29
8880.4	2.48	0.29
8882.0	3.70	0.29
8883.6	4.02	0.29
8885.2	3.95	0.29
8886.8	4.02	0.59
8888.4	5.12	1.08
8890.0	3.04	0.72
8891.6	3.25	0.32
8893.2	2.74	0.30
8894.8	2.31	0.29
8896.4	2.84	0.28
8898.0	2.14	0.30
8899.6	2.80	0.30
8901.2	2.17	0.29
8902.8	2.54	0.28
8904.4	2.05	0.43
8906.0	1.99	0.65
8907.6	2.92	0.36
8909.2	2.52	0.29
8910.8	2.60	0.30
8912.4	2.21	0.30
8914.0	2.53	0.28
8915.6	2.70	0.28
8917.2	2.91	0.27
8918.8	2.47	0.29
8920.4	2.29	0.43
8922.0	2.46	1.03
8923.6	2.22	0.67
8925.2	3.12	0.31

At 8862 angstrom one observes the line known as H-alpha 6563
